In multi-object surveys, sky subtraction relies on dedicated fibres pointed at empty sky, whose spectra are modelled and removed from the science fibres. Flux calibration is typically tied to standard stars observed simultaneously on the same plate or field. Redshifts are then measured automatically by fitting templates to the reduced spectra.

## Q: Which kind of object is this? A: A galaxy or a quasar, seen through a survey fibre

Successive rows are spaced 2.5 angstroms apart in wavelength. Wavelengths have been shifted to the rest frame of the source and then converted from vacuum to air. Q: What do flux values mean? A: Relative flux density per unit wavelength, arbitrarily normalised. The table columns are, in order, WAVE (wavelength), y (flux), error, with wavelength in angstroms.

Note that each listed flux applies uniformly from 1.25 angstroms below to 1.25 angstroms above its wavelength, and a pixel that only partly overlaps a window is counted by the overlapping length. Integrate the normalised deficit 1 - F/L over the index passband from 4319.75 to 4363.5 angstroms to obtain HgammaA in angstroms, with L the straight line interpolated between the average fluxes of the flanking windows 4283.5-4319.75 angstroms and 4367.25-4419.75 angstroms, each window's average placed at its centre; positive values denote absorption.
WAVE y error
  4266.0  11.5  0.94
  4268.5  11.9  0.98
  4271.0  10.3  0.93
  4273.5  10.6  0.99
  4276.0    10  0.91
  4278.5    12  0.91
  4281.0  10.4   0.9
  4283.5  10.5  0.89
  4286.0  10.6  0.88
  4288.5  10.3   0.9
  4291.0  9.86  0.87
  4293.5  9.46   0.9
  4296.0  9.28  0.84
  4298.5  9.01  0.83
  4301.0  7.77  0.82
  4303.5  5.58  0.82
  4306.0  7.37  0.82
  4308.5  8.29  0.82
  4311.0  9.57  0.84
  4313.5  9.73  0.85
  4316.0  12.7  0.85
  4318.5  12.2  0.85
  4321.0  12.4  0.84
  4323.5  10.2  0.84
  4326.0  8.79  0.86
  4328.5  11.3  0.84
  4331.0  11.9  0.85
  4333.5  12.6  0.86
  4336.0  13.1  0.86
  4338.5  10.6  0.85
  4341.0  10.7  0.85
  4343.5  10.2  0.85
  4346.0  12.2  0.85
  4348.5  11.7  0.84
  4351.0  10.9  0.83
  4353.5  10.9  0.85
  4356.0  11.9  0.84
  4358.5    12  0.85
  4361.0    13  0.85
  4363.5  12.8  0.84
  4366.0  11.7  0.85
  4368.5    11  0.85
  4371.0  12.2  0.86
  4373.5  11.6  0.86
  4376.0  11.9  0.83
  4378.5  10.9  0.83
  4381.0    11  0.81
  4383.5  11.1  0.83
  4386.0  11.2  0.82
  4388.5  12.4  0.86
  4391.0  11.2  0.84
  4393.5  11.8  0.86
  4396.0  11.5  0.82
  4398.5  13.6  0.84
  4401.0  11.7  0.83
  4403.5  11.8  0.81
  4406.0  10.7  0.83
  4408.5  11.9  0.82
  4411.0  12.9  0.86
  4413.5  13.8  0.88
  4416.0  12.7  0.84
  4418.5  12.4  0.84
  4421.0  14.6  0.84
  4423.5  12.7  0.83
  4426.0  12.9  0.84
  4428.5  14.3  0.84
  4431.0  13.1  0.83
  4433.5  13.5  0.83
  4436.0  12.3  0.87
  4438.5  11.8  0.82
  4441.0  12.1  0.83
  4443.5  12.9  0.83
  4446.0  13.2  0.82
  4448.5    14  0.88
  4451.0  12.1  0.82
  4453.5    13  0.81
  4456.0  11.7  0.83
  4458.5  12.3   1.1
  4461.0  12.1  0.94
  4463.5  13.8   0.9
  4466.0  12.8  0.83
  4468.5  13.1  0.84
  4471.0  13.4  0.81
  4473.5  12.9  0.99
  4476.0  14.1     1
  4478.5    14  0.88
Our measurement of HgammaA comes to -4.05 angstroms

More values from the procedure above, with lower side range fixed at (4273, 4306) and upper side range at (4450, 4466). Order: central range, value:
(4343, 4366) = -2.3 angstroms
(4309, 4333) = -2.0 angstroms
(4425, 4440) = -1.1 angstroms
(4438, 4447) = -0.2 angstroms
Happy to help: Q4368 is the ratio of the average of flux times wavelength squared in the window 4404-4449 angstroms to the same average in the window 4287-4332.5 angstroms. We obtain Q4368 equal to 1.38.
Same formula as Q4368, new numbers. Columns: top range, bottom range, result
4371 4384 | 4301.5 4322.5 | 1.21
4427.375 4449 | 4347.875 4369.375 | 1.14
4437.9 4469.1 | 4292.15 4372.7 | 1.25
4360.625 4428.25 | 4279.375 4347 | 1.23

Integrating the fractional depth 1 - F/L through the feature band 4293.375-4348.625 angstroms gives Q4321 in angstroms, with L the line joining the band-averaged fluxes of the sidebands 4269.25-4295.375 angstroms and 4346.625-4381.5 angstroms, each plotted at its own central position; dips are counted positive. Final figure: 3.8 angstroms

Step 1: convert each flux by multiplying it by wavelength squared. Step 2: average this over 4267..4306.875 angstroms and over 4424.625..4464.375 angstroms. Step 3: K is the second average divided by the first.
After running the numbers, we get 1.42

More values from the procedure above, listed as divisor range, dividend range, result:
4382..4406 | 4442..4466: 1.12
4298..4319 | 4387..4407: 1.37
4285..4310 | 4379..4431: 1.48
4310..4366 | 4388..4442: 1.13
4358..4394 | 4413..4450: 1.14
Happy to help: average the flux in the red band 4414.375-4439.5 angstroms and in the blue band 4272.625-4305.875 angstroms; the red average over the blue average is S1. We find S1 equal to 1.4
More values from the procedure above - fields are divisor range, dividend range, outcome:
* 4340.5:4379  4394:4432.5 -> 1.09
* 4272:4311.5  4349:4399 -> 1.24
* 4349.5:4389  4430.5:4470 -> 1.09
